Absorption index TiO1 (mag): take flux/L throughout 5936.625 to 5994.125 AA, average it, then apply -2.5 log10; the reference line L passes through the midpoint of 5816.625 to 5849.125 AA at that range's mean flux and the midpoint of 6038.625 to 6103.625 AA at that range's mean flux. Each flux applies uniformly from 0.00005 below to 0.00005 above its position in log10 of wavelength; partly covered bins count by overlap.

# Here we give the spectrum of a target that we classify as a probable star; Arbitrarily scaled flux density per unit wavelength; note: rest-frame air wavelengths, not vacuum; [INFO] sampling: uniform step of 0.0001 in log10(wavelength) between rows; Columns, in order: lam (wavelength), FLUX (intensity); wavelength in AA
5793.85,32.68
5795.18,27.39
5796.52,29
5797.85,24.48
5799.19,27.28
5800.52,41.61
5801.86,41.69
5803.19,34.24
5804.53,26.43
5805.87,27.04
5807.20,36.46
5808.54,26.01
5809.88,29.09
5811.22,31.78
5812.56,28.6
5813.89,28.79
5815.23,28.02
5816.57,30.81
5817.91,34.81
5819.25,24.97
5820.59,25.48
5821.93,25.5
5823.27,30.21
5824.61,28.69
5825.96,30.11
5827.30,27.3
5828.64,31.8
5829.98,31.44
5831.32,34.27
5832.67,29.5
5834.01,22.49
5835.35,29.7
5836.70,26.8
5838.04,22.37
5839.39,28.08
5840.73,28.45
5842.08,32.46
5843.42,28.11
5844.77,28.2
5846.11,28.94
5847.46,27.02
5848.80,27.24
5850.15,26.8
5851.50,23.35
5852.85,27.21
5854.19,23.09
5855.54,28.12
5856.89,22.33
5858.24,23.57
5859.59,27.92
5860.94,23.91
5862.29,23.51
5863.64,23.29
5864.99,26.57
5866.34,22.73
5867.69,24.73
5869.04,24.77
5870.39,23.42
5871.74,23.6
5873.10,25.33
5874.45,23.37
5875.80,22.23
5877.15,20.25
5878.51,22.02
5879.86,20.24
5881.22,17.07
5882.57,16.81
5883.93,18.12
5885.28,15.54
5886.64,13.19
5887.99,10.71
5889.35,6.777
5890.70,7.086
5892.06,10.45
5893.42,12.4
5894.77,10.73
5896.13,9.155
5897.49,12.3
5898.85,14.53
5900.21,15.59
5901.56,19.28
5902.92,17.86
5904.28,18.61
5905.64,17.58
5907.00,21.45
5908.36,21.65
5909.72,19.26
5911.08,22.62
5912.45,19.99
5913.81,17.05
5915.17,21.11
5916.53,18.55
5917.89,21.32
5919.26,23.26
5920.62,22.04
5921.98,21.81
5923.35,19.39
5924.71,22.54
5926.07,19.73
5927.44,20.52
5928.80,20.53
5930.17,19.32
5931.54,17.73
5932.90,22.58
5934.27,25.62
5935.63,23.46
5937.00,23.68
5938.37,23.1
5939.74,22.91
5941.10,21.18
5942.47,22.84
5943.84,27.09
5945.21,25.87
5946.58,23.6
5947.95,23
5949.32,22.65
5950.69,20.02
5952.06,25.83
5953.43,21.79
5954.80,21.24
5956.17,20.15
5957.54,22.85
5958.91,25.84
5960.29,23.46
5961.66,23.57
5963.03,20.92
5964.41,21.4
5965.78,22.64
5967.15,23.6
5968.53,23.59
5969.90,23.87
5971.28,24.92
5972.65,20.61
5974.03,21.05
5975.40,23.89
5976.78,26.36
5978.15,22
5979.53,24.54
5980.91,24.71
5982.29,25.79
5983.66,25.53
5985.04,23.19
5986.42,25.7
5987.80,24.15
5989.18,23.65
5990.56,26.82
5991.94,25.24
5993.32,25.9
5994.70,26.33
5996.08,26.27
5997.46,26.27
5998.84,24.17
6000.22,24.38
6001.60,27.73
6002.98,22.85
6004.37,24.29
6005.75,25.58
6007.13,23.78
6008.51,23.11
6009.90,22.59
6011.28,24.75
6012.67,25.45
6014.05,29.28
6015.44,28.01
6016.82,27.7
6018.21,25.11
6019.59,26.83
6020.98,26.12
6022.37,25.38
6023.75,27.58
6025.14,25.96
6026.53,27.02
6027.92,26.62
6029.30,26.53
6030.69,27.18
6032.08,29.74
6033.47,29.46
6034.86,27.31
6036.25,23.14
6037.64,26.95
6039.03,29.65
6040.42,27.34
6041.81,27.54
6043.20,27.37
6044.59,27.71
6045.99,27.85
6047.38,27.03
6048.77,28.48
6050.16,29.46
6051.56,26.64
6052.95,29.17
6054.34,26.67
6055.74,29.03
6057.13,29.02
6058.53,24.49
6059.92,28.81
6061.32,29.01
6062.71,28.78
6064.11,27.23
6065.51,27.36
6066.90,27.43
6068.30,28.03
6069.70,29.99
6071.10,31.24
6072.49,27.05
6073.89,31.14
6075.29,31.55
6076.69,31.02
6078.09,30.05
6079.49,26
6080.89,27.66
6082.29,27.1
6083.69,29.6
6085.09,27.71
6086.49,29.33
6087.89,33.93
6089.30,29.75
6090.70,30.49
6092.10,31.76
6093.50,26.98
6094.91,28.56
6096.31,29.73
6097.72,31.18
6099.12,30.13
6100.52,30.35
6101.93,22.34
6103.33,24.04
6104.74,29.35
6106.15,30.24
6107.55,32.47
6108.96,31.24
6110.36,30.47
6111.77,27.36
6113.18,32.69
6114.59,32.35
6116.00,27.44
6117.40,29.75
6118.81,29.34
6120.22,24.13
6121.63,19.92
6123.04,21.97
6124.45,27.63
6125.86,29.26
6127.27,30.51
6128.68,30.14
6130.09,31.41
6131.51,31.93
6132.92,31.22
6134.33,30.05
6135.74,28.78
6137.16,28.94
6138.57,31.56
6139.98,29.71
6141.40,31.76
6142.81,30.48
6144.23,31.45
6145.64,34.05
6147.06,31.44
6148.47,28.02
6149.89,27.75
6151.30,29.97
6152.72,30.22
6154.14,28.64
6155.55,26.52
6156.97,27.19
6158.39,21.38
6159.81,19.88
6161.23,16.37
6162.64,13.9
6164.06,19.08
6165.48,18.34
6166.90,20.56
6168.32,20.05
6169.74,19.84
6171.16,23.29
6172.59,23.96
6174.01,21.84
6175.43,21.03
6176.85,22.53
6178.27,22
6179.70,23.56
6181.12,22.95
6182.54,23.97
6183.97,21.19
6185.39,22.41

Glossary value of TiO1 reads 0.21 mag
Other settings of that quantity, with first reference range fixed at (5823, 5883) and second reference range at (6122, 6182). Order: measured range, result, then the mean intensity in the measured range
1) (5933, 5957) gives 0.12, 23.2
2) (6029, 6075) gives -0.09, 28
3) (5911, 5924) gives 0.24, 20.6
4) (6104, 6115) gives -0.18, 30.7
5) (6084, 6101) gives -0.16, 30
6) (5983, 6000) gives 0.03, 25.2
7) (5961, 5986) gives 0.10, 23.5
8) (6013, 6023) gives -0.04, 26.9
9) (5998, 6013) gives 0.06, 24.4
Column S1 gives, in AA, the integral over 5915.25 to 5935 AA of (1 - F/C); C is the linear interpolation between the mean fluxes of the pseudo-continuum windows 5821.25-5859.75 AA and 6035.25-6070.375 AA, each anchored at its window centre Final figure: 4.7 AA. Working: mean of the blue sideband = 27.6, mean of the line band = 21.1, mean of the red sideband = 27.8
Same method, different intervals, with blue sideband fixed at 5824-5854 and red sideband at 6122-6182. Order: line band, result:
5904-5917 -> 3.66 AA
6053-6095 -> -3.85 AA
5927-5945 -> 3.26 AA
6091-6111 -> -2.24 AA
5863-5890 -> 7.58 AA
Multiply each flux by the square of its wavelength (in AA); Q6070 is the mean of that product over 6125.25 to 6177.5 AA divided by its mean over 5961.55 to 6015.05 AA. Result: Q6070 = 1.1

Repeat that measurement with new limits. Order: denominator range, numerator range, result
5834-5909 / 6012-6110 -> 1.42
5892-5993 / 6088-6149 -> 1.45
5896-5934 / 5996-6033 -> 1.38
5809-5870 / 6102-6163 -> 1.14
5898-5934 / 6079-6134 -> 1.55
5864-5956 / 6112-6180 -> 1.43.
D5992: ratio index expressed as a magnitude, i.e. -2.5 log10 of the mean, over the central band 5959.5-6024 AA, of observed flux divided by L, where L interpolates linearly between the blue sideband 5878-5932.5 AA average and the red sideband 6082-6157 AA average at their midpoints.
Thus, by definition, -0.11 mag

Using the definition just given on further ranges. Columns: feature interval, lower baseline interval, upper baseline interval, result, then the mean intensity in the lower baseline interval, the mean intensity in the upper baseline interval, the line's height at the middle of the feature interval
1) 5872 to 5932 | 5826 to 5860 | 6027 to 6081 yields 0.47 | 27.5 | 28.1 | 27.7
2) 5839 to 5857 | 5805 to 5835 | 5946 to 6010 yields 0.04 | 29.2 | 23.9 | 28.3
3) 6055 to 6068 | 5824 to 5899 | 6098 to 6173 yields -0.08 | 22.7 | 27.2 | 26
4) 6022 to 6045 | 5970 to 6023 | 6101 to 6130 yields -0.05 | 25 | 28.2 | 26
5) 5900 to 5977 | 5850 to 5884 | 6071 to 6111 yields 0.16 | 23.3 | 29.4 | 25.2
